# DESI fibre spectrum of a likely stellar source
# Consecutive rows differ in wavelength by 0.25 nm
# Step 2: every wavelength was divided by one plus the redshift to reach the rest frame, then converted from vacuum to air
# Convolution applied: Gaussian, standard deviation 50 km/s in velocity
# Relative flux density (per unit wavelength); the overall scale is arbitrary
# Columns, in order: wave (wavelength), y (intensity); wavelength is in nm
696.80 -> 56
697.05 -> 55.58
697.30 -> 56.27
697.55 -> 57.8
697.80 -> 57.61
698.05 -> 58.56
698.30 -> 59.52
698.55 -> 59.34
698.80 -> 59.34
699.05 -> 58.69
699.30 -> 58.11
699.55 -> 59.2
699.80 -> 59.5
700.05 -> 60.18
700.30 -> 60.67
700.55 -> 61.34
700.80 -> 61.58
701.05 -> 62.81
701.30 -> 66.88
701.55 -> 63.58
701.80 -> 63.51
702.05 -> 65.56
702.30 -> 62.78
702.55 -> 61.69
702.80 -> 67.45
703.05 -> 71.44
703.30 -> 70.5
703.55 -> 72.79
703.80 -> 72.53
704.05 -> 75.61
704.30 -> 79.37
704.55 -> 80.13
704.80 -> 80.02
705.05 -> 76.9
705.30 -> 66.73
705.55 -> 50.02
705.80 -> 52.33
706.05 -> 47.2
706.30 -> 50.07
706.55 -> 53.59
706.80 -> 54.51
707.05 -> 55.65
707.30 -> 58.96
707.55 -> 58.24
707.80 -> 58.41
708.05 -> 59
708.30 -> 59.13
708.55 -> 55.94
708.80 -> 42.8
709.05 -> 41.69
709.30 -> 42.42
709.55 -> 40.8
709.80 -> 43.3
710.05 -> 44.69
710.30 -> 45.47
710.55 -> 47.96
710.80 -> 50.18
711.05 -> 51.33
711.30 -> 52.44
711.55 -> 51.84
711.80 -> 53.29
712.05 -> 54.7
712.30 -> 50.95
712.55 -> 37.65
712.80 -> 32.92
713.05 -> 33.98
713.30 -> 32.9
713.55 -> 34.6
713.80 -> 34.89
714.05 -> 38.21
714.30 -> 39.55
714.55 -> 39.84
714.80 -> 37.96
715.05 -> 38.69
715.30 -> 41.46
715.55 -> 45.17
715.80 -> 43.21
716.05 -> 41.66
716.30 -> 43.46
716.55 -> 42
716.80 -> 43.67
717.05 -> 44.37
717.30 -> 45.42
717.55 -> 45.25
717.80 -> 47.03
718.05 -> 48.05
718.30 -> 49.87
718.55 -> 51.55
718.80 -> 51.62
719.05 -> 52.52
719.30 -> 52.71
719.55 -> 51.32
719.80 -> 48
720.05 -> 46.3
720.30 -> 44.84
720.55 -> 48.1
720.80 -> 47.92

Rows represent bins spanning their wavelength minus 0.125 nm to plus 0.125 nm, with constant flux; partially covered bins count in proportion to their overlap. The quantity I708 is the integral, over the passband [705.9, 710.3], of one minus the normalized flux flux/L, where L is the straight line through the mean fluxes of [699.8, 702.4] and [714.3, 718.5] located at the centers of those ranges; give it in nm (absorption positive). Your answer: 0.26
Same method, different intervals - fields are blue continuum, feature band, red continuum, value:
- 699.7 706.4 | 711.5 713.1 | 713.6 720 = 0.19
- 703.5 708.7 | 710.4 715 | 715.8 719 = 0.88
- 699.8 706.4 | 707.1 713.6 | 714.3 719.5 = 0.86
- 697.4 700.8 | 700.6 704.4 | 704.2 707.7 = -0.46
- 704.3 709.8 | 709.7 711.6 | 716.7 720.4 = 0.20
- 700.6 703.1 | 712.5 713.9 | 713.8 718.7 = 0.39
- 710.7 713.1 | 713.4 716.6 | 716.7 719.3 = 0.52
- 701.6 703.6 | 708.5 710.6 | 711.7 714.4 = 0.19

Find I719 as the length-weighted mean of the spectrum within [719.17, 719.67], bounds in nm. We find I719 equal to 52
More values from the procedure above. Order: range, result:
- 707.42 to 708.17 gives 58.5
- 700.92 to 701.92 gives 64.2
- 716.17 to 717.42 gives 43.8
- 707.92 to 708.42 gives 59.1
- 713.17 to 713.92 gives 34.1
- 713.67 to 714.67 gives 38.1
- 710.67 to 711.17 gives 50.7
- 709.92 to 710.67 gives 46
